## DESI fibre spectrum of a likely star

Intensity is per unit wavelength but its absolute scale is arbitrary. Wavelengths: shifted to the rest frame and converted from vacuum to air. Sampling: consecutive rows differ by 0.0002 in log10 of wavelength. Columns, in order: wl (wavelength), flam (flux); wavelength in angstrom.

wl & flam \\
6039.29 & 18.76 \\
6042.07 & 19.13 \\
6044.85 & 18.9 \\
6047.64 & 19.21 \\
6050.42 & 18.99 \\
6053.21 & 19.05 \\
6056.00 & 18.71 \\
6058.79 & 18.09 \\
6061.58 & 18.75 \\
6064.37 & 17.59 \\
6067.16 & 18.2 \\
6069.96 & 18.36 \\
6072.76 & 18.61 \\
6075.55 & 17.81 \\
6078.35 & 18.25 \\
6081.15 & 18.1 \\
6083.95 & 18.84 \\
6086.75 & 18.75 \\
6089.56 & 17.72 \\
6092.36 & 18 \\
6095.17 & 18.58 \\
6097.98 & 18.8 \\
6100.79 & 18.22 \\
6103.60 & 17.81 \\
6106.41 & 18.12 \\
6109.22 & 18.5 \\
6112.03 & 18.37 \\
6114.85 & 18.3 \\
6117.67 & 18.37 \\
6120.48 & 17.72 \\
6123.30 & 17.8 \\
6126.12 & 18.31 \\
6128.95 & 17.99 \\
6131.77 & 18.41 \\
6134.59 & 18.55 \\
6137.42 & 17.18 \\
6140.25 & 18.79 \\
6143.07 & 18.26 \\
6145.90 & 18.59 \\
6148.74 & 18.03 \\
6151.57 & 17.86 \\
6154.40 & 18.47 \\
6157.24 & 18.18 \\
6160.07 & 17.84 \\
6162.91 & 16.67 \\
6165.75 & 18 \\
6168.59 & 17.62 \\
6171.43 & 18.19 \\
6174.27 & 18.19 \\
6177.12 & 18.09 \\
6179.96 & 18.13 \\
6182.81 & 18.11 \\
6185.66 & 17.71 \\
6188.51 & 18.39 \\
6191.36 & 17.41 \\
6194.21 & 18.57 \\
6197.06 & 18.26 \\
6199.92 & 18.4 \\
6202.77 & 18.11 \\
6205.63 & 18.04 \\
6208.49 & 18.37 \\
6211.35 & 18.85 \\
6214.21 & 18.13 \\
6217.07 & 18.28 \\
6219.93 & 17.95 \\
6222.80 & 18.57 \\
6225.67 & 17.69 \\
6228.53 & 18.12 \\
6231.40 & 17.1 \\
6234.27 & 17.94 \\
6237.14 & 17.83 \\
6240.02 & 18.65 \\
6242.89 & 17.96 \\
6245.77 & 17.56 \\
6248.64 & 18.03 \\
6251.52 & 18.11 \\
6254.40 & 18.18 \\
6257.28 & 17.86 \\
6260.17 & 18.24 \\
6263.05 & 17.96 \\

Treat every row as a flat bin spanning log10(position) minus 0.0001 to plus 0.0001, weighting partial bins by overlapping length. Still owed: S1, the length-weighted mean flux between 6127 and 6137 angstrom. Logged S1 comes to 18.2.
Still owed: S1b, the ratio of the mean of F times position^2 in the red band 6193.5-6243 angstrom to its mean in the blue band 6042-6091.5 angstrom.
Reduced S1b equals 1.03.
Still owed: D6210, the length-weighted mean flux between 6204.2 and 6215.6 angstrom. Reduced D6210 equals 18.3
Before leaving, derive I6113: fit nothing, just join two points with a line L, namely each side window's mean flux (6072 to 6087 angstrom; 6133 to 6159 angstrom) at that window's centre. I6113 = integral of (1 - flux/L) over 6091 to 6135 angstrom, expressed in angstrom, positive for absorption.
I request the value 0.1 angstrom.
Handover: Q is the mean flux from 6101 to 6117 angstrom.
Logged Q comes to 18.2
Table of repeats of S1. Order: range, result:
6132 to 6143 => 18.2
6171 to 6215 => 18.2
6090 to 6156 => 18.2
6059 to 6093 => 18.3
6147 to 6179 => 17.9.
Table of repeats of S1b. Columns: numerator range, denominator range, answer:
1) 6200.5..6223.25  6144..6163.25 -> 1.03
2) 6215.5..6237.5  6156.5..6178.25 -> 1.03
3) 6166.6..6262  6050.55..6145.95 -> 1.03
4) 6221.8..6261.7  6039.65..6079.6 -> 1.03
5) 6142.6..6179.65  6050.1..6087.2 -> 1.01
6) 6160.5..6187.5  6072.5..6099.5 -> 1.00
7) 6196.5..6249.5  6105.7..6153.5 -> 1.03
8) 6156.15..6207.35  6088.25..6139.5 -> 1.01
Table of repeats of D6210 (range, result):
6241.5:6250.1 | 17.9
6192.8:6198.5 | 18.4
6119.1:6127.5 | 17.9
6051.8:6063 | 18.6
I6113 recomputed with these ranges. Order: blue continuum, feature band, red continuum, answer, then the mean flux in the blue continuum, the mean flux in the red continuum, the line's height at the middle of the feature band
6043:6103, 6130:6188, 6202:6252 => 0.6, 18.4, 18.1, 18.2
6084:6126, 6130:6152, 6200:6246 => 0.0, 18.2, 18.1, 18.2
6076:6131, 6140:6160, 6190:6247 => -0.1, 18.2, 18.1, 18.2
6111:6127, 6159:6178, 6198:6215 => 0.5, 18.1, 18.3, 18.2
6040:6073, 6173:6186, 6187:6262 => 0.1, 18.6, 18.1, 18.2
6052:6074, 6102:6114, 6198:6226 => 0.1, 18.4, 18.3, 18.4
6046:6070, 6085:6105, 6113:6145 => 0.1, 18.6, 18.2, 18.4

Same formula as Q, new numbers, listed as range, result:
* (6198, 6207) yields 18.2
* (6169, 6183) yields 18.1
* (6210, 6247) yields 18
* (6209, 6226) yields 18.3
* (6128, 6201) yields 18.1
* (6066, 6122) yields 18.3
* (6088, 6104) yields 18.2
